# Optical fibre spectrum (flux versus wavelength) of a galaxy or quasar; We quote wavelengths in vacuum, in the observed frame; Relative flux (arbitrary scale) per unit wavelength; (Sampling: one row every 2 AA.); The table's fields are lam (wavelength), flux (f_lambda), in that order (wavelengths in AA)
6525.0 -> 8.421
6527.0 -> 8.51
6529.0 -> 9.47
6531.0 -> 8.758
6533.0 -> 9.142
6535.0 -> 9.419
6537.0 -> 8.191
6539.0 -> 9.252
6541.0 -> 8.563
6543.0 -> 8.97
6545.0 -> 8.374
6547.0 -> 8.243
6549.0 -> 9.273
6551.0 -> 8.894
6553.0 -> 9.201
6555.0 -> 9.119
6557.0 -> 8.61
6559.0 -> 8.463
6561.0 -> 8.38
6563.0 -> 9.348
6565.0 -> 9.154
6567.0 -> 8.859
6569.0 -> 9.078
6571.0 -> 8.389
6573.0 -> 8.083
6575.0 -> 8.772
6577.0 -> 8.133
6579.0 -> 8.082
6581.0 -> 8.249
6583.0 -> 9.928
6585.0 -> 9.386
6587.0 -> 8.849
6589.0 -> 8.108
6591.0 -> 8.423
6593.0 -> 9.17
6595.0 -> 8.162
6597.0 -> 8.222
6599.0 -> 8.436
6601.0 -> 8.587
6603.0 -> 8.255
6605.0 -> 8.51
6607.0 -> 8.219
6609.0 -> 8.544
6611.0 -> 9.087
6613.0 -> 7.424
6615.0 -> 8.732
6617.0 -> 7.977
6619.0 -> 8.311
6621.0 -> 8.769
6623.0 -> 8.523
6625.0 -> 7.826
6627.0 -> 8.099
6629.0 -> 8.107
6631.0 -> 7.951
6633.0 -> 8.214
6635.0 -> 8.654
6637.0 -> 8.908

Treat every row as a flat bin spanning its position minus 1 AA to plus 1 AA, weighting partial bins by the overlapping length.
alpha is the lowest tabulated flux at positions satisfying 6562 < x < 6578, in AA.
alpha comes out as 8.083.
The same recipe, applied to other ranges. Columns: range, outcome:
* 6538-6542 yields 8.563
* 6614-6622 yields 7.977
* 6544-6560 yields 8.243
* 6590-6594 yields 8.423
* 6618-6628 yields 7.826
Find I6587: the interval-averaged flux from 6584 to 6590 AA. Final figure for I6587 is 8.78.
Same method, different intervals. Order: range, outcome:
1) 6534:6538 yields 8.8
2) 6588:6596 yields 8.47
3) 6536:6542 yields 8.67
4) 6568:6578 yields 8.49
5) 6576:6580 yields 8.11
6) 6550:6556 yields 9.07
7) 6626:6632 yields 8.05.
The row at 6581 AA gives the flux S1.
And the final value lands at 8.249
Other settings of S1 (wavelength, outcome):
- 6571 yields 8.389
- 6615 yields 8.732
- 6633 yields 8.214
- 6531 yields 8.758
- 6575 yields 8.772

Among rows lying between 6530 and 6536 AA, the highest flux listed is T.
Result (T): 9.419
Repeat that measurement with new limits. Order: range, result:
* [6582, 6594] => 9.928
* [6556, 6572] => 9.348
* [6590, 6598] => 9.17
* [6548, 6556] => 9.273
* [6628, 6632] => 8.107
